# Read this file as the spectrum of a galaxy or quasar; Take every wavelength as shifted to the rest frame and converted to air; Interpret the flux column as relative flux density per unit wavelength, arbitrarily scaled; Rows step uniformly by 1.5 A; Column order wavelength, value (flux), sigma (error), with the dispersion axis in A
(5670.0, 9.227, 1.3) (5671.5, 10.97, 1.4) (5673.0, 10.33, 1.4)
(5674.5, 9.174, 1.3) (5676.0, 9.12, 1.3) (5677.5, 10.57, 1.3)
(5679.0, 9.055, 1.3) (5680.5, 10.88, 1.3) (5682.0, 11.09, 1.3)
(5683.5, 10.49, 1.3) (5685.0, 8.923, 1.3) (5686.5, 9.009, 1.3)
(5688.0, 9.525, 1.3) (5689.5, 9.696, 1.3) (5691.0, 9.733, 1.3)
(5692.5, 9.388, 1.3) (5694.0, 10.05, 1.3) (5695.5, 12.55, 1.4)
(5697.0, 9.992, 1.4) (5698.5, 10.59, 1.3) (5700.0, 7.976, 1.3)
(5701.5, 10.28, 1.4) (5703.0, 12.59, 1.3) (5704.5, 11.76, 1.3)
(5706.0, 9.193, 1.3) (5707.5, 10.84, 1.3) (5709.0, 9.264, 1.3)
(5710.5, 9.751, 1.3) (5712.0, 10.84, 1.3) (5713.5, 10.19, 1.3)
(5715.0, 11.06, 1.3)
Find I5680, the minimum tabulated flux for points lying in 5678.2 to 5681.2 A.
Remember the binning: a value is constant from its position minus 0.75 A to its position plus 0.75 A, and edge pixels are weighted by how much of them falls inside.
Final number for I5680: 9.055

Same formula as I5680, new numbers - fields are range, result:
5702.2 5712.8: 9.193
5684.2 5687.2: 8.923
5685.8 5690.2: 9.009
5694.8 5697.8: 9.992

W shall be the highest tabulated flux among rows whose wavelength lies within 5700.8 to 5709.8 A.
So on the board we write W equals 12.59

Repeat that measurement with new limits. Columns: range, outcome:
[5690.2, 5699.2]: 12.55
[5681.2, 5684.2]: 11.09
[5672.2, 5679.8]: 10.57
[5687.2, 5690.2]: 9.696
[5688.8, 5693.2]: 9.733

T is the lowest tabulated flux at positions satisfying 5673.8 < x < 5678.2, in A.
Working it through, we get 9.12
